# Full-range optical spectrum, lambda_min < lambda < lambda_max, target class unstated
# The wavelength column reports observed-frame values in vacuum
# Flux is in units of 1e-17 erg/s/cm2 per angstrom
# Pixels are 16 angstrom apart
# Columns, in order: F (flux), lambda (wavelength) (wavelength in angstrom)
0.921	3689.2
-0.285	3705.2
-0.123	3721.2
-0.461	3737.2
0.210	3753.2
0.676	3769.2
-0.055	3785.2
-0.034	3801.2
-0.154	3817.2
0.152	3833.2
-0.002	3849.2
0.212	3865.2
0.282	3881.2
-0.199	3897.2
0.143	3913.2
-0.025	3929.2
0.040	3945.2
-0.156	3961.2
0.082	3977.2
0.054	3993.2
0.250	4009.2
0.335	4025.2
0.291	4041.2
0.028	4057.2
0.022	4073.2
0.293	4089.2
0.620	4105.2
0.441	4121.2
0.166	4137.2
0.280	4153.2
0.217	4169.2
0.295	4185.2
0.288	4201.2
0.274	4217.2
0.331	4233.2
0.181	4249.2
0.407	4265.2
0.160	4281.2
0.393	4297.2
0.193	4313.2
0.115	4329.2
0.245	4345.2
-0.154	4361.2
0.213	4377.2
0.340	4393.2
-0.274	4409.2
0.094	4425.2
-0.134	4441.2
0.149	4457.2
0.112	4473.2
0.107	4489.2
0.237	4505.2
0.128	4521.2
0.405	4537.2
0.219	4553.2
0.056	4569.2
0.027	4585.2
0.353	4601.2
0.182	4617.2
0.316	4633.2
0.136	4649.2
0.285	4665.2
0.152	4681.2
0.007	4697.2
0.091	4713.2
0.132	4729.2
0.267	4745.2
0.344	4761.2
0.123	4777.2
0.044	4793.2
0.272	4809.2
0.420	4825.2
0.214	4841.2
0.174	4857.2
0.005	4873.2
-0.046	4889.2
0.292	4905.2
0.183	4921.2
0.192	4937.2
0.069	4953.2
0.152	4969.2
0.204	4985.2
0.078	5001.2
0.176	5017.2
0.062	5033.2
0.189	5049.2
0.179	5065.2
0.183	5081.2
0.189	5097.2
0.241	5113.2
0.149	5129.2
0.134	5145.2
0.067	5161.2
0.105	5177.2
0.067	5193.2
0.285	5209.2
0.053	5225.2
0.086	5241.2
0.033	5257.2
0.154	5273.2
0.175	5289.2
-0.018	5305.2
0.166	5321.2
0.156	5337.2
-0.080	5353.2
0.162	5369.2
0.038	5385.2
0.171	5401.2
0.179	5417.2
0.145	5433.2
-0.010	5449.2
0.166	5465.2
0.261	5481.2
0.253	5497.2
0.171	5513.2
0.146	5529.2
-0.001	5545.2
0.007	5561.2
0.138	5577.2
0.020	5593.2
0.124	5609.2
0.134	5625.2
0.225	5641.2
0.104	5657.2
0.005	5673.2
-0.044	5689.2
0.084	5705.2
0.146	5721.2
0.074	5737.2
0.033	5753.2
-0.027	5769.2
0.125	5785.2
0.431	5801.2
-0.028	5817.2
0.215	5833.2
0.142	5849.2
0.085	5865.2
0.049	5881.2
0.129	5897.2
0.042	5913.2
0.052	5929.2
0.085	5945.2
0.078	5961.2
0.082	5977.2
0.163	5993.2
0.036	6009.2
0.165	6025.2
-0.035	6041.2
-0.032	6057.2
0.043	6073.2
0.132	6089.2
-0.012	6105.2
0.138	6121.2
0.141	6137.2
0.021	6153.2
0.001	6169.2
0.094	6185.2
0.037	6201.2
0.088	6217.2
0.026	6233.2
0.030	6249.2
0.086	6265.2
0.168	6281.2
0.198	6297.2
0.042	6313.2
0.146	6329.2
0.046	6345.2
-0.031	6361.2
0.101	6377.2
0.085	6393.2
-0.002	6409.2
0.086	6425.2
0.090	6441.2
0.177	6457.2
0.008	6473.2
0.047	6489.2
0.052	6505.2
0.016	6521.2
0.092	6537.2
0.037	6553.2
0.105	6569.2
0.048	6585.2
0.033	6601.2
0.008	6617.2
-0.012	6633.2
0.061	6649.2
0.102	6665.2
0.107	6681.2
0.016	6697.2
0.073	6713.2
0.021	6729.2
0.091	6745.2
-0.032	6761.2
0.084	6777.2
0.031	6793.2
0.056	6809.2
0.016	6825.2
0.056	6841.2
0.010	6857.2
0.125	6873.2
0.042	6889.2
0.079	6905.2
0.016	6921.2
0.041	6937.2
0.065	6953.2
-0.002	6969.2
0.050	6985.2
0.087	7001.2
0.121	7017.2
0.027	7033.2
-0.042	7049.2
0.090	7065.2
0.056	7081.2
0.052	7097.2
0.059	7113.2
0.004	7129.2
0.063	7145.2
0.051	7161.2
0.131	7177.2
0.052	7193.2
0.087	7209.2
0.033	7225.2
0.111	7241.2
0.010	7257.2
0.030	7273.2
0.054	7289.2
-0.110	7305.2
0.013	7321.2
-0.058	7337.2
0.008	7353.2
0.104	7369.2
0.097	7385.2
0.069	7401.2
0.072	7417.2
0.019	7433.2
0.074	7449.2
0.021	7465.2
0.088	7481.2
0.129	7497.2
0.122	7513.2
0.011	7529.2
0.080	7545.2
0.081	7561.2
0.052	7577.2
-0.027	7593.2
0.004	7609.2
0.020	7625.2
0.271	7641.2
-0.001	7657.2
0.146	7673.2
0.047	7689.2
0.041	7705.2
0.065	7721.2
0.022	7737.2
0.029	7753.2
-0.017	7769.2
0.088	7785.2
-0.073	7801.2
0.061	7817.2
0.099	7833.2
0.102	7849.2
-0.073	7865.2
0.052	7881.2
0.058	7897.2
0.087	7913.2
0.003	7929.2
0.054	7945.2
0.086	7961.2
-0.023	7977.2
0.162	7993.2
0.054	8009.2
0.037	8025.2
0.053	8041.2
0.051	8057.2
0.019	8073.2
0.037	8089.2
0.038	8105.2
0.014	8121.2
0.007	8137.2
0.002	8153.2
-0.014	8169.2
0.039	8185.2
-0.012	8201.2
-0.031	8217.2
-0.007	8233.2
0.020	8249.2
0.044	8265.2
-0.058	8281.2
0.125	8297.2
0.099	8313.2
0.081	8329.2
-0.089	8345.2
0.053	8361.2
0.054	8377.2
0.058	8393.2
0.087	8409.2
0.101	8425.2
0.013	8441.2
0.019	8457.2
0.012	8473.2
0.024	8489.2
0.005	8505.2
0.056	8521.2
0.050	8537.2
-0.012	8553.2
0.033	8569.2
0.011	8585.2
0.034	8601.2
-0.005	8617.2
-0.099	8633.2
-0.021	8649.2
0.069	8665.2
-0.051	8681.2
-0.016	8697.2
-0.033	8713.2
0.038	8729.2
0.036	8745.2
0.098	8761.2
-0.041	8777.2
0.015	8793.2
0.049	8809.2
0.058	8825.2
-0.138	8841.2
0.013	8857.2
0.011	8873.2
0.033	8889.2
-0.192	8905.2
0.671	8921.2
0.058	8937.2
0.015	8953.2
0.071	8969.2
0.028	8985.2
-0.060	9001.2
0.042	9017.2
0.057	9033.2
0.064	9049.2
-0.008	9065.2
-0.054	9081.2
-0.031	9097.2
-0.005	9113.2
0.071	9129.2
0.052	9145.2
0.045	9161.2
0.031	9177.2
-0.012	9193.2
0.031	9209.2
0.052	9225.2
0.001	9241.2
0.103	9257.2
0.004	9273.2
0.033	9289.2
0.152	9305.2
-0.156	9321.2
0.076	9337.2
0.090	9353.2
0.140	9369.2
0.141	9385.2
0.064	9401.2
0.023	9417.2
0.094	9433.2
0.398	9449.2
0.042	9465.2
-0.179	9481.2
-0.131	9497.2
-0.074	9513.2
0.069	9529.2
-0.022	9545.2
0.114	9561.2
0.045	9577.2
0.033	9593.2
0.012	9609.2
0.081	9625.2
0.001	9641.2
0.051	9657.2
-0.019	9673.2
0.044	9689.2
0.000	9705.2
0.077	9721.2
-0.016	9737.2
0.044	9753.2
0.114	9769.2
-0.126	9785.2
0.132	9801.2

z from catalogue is 1.393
